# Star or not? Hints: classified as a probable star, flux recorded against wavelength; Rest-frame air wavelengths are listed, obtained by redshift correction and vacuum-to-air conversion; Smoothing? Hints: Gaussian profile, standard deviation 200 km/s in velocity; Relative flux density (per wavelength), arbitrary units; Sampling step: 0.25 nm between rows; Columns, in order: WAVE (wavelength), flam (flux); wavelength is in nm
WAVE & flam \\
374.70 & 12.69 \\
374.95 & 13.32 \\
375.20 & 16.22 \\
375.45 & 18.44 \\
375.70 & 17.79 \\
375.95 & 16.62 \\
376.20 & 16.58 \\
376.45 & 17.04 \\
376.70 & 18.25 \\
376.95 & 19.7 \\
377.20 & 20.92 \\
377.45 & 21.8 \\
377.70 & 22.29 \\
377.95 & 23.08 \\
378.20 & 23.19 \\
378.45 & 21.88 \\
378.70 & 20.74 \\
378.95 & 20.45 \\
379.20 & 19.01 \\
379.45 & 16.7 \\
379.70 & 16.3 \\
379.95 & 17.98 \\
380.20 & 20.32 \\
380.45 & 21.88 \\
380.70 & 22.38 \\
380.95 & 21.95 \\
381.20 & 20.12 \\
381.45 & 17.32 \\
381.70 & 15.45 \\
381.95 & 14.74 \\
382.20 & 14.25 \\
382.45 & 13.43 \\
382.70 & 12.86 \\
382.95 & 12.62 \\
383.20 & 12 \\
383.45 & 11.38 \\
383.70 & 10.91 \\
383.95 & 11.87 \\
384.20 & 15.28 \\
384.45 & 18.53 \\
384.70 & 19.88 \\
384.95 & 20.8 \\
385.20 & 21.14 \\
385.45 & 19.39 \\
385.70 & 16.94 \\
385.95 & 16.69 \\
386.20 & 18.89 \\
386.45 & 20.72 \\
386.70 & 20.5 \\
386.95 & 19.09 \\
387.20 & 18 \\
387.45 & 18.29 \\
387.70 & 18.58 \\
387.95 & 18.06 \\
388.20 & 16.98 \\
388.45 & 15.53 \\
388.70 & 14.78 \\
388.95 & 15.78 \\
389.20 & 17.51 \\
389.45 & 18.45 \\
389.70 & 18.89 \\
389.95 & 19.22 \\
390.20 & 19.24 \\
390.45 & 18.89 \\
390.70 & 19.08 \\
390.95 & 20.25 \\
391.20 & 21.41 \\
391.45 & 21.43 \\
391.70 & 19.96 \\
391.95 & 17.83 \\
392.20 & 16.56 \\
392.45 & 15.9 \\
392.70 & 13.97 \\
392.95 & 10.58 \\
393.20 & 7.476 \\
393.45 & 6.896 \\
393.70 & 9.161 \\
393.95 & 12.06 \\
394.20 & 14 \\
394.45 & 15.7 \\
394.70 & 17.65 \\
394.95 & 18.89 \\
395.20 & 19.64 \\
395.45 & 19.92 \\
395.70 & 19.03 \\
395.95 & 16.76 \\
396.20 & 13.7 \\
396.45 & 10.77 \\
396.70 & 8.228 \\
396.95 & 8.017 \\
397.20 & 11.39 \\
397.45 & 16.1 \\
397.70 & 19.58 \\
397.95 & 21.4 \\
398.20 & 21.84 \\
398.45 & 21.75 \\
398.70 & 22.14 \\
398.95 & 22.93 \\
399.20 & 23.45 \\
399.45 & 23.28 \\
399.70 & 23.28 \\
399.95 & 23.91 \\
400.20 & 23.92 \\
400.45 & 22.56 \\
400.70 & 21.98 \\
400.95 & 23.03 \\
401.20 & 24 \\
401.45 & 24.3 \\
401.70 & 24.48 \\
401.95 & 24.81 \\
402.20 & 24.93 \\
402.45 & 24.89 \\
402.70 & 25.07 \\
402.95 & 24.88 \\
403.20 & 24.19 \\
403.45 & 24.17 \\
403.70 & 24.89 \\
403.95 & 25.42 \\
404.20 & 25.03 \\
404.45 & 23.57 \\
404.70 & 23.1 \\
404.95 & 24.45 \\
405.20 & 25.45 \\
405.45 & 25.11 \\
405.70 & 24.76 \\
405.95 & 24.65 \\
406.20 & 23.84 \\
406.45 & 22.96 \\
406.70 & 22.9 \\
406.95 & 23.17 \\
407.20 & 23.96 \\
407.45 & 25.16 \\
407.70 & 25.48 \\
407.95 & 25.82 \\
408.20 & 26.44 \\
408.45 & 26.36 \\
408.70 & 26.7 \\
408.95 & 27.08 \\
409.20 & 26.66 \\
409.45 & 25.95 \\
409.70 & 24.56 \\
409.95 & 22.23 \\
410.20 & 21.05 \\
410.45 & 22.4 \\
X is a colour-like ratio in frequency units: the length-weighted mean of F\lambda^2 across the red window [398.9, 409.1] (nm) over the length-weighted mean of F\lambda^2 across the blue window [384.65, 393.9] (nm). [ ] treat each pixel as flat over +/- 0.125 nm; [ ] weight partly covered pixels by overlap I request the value 1.52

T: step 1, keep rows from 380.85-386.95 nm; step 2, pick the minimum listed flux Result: 10.91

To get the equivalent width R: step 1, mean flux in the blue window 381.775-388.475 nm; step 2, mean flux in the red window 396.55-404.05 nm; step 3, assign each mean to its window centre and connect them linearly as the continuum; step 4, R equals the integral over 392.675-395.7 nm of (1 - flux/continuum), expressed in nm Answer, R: 0.88 nm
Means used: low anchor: 16.6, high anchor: 21.8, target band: 14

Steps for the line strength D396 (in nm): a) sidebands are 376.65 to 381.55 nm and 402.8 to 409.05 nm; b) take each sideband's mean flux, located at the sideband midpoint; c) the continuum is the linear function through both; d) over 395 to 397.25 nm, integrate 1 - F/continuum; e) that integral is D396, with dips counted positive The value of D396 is 0.848 nm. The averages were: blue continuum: 20.4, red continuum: 24.8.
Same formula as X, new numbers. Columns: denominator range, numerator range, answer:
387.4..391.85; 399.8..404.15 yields 1.40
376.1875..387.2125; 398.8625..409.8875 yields 1.52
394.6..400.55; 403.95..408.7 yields 1.37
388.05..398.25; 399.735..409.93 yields 1.62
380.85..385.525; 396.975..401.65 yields 1.46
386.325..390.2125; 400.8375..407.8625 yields 1.46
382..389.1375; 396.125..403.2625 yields 1.36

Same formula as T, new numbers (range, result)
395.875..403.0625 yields 8.017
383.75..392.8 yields 11.87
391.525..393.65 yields 6.896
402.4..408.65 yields 22.9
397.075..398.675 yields 11.39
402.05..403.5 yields 24.17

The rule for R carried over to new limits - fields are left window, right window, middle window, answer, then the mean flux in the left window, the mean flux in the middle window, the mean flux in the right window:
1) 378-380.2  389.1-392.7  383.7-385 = 0.19 nm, 19.7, 16.5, 18.7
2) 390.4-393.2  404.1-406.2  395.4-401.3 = 0.48 nm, 17.3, 19.3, 24.5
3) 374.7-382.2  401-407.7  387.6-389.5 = 0.37 nm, 18.9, 16.9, 24.4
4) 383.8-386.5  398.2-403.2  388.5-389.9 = 0.17 nm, 18.1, 17.1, 23.6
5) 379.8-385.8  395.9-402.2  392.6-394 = 0.67 nm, 16.8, 9.84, 20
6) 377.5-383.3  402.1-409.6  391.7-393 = 0.35 nm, 18.4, 15.7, 24.9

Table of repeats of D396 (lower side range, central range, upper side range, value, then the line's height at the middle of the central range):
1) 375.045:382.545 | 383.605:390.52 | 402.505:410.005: 0.95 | 20.7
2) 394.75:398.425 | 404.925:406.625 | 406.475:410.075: -0.09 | 23.2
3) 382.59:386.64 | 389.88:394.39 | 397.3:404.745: 0.85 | 19.5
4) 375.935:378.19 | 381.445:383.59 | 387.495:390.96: 0.61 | 19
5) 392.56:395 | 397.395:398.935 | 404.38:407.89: -0.39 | 16.6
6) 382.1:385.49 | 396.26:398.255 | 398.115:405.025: 0.68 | 21.7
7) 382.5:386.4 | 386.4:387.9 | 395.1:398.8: -0.27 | 16.1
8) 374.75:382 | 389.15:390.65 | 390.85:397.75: -0.25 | 16.1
